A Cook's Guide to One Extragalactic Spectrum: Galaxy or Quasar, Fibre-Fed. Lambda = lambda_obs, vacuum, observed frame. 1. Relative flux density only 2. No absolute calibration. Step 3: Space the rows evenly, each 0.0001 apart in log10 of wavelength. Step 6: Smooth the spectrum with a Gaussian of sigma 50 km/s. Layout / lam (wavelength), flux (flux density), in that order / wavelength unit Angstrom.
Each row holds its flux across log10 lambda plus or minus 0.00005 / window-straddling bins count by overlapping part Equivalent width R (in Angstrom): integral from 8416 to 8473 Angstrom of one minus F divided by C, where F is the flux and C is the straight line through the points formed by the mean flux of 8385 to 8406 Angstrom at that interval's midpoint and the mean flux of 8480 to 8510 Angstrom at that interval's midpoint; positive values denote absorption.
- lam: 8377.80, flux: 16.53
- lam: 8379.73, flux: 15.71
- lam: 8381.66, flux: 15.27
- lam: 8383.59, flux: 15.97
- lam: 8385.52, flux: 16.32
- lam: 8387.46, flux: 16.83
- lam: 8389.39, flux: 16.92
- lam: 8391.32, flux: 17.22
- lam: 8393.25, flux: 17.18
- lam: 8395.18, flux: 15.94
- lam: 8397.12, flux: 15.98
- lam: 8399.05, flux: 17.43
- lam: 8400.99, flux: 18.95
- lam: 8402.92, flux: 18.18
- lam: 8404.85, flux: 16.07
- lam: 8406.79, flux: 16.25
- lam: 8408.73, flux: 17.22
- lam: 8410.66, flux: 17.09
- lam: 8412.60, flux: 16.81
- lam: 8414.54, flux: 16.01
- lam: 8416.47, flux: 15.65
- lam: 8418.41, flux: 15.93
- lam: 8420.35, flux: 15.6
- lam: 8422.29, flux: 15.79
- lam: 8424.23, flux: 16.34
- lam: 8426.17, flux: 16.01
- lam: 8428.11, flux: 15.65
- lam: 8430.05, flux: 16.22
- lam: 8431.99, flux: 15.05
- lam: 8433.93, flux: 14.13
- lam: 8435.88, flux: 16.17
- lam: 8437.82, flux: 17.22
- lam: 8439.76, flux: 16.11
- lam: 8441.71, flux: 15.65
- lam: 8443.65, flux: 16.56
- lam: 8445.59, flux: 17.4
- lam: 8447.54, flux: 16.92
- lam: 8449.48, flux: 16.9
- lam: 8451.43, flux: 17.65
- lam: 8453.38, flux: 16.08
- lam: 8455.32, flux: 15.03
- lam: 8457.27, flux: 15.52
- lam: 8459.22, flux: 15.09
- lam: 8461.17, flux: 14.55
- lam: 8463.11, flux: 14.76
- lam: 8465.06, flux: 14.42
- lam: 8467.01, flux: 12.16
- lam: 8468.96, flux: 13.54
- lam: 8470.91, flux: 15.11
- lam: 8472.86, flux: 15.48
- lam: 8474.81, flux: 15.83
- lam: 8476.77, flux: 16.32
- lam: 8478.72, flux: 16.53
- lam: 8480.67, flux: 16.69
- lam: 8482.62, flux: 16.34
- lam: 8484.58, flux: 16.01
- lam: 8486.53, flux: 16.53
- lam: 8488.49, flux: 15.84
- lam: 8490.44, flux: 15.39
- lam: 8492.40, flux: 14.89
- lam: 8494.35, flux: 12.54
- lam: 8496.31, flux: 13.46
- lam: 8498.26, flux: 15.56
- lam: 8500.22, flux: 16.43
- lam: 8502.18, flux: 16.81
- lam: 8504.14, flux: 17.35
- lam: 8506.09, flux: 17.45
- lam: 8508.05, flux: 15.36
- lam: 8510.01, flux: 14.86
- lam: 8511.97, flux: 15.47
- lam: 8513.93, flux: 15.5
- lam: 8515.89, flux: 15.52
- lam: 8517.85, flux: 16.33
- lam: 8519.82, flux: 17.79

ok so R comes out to 2.65 Angstrom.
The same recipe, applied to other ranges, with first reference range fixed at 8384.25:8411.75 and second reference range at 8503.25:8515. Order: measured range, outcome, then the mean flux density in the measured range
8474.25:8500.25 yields 1.0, 15.6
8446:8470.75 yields 1.8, 15.3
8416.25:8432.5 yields 0.9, 15.8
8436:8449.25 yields 0.0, 16.6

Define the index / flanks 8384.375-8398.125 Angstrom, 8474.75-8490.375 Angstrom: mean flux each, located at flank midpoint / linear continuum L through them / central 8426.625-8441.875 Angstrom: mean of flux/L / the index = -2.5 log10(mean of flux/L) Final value 0.04 mag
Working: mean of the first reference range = 16.6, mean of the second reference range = 16.2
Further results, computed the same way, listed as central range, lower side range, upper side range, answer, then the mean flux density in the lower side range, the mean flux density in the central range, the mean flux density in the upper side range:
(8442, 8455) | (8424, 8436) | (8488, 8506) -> -0.083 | 15.6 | 16.8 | 15.5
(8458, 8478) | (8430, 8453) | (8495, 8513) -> 0.095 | 16.3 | 14.8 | 15.8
